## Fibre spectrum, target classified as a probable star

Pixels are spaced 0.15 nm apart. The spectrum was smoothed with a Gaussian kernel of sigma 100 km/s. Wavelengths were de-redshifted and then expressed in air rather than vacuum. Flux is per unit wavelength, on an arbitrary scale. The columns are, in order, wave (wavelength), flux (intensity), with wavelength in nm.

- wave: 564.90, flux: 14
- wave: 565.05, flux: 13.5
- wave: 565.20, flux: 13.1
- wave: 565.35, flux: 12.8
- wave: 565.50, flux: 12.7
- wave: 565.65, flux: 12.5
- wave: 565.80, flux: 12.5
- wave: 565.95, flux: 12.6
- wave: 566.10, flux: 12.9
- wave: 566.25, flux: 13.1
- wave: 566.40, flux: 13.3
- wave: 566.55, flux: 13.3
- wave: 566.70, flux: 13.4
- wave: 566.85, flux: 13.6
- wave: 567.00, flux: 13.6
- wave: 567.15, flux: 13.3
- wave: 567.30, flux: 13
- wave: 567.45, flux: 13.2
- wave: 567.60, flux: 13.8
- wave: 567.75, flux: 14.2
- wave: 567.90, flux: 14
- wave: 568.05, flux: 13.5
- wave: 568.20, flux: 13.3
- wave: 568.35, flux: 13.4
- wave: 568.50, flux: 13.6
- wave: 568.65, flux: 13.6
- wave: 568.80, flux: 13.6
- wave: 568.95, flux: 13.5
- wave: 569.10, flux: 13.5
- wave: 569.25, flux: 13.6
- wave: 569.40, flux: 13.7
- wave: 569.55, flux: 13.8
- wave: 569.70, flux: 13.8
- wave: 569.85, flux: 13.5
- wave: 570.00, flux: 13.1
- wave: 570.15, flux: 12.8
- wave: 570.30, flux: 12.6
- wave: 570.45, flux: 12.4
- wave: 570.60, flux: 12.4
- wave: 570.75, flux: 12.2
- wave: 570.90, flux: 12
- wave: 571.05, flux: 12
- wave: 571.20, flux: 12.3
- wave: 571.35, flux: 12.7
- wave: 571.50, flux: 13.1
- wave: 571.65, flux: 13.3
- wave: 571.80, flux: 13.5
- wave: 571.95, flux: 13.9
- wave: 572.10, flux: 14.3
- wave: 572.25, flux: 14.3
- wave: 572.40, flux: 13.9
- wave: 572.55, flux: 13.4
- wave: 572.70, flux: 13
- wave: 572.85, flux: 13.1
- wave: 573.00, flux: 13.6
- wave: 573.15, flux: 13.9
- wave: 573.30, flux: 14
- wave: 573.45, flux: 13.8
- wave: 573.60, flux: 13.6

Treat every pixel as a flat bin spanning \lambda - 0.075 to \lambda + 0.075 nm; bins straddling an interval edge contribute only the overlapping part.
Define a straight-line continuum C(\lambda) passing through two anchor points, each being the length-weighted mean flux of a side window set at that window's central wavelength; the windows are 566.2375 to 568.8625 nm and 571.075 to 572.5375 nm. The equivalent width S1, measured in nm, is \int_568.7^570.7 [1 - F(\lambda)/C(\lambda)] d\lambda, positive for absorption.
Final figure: 0.03 nm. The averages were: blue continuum 13.5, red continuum 13.4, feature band 13.2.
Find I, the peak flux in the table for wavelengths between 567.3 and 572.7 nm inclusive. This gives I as 14.3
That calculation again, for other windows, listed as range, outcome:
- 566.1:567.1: 13.6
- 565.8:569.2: 14.2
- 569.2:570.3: 13.8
